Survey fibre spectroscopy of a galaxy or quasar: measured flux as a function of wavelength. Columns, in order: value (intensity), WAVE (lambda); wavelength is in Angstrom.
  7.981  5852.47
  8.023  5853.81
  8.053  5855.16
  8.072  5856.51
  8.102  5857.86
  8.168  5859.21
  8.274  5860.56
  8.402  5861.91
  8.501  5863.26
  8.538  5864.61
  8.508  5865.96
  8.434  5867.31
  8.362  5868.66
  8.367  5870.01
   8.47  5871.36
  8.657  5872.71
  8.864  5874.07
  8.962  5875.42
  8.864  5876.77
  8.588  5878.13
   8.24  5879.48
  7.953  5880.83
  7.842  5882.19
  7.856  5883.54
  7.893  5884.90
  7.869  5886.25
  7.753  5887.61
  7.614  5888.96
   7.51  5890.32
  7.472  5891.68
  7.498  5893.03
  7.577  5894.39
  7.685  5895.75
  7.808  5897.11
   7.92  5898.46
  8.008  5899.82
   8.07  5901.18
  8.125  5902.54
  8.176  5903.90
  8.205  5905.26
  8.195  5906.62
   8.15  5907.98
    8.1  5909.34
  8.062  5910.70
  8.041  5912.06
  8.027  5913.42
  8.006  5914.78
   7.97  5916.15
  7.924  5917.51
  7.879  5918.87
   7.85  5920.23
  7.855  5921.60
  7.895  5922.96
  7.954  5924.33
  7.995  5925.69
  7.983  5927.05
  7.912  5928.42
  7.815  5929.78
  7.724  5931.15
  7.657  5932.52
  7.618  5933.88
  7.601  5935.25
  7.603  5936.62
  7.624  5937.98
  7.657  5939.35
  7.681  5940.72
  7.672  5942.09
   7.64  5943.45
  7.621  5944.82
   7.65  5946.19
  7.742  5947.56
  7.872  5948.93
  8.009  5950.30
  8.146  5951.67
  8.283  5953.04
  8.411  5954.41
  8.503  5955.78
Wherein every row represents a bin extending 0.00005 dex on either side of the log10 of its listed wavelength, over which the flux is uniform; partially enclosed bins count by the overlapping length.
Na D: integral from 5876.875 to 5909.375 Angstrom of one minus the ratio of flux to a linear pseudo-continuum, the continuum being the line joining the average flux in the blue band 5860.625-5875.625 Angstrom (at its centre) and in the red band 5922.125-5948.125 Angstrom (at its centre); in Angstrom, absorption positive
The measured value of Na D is 1.2 Angstrom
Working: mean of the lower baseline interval 8.53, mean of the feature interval 7.93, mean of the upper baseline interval 7.74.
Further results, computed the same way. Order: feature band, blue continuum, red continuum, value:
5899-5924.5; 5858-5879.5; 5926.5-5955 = 0.2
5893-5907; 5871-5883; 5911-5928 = 0.4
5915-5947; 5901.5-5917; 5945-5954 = 0.9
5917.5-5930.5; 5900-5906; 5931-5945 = -0.1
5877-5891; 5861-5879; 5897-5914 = 0.7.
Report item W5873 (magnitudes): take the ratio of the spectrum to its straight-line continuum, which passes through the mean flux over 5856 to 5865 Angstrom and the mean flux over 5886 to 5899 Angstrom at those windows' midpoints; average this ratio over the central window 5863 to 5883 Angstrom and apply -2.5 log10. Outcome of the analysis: -0.057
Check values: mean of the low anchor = 8.29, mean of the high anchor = 7.66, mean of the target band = 8.47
